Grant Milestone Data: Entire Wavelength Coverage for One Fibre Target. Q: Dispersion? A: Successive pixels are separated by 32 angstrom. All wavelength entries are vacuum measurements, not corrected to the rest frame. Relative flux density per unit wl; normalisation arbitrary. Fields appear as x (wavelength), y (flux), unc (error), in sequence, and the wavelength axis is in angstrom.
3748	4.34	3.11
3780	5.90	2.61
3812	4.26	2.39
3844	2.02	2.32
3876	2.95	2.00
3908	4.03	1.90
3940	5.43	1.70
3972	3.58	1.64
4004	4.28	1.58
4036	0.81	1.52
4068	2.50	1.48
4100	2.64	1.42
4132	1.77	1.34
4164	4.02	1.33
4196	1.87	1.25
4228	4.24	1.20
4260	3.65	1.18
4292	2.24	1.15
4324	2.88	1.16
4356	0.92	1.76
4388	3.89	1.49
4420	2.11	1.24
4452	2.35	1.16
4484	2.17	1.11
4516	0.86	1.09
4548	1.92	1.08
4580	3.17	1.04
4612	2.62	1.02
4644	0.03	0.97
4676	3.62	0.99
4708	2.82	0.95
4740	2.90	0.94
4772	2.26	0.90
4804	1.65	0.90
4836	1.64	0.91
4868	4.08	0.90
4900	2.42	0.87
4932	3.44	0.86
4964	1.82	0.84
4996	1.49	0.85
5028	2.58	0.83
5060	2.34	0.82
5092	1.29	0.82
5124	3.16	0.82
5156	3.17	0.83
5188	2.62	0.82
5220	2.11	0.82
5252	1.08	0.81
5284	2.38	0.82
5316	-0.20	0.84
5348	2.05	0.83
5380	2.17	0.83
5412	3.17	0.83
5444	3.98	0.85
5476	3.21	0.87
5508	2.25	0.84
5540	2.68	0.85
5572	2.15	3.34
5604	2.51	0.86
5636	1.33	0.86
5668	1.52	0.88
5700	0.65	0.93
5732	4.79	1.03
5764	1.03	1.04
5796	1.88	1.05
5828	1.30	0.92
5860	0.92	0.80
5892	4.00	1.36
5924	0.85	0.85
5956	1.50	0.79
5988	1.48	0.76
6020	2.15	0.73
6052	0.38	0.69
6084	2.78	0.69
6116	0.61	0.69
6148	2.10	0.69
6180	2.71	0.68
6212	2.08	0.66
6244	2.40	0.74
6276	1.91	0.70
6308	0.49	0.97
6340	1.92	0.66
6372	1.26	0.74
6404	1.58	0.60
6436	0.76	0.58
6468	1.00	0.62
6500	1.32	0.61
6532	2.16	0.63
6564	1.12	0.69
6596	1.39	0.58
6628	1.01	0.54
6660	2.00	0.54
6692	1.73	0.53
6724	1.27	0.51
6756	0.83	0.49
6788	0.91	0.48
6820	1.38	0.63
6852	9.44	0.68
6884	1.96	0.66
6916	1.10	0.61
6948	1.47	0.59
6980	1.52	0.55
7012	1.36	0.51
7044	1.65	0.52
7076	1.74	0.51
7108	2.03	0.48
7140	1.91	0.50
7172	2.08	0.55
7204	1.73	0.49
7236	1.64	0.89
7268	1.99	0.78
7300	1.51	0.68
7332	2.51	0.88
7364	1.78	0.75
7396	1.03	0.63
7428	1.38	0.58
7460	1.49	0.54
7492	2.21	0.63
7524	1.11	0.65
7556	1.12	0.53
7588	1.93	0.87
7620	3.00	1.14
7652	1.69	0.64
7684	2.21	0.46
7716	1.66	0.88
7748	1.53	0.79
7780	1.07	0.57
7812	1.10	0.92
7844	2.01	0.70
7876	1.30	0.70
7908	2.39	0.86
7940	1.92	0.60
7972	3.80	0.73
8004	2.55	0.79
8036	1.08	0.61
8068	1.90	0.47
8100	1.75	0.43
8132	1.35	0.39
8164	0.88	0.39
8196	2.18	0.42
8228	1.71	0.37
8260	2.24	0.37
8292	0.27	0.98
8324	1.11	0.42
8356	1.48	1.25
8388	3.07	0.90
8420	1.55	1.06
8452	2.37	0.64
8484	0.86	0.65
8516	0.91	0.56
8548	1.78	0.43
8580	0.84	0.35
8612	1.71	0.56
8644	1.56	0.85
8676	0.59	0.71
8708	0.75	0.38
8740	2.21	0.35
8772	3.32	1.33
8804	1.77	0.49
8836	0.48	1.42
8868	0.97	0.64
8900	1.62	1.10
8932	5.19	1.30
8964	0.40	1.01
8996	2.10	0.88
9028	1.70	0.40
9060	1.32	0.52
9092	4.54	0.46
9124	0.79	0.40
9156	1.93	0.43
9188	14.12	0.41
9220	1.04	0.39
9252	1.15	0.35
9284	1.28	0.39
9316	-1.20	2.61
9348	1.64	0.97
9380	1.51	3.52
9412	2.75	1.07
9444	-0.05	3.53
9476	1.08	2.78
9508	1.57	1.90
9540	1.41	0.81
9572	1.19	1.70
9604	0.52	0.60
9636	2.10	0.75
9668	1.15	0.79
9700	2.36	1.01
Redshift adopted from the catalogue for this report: 0.835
